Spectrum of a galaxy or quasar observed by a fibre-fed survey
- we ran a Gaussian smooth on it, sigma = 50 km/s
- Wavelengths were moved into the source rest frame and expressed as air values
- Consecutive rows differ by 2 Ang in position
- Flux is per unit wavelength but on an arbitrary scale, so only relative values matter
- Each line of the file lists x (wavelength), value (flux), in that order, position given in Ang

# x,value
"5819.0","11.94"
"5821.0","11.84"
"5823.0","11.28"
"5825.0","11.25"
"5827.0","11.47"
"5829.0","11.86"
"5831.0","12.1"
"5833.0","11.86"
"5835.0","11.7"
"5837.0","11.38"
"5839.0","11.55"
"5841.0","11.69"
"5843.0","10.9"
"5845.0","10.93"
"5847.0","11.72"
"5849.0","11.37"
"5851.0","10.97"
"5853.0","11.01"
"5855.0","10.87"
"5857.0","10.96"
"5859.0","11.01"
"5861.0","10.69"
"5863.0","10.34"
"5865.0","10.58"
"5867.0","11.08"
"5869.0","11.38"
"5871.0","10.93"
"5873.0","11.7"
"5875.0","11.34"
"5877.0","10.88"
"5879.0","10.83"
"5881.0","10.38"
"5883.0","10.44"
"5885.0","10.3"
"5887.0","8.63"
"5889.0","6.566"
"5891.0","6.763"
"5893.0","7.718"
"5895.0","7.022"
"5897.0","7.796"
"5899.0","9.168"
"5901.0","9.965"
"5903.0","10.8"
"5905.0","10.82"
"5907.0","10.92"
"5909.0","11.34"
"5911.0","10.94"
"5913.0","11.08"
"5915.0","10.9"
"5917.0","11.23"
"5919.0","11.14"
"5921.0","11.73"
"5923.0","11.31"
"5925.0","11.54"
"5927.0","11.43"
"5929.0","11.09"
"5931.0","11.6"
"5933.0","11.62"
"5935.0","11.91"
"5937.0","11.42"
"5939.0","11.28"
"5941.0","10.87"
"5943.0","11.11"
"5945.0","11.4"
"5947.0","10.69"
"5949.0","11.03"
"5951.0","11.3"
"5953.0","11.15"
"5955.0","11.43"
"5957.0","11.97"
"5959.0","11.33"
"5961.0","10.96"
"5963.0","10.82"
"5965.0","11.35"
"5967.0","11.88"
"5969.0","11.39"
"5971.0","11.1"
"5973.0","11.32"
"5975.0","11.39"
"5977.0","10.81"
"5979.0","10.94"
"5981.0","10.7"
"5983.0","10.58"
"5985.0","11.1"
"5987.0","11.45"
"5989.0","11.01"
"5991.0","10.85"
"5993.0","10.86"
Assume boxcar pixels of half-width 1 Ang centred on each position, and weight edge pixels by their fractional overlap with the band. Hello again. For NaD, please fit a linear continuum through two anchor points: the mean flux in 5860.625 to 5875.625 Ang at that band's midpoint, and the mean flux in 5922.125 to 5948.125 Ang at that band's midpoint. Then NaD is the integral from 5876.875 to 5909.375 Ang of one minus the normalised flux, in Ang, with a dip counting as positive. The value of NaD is 5.2 Ang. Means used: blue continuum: 11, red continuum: 11.3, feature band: 9.36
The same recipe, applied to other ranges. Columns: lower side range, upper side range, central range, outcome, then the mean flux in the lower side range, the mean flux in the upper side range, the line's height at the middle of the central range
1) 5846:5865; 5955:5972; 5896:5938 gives 0.9 Ang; 11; 11.4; 11.2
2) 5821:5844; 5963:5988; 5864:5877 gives 0.3 Ang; 11.6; 11.2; 11.5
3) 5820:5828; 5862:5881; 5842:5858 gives 0.1 Ang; 11.5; 11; 11.2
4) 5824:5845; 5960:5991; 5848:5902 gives 6.6 Ang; 11.5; 11.1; 11.4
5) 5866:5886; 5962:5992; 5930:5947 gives -0.5 Ang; 10.9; 11.1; 11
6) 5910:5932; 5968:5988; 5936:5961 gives -0.1 Ang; 11.3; 11.1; 11.2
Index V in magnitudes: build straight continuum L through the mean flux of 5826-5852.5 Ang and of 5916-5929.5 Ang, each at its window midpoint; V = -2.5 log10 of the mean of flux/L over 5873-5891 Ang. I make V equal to 0.16 mag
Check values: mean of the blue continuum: 11.5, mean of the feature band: 9.84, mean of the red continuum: 11.4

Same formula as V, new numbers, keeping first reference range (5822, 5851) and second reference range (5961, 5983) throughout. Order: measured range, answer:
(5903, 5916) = 0.03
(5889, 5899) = 0.46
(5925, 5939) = -0.02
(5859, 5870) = 0.06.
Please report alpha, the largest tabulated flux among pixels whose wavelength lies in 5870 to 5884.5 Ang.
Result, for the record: 11.7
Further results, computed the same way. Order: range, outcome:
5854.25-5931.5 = 11.73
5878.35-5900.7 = 10.83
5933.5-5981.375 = 11.97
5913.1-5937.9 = 11.91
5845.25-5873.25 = 11.72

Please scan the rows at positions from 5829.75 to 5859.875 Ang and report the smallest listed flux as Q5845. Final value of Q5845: 10.87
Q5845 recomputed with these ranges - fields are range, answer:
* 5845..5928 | 6.566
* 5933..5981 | 10.69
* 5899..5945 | 9.168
